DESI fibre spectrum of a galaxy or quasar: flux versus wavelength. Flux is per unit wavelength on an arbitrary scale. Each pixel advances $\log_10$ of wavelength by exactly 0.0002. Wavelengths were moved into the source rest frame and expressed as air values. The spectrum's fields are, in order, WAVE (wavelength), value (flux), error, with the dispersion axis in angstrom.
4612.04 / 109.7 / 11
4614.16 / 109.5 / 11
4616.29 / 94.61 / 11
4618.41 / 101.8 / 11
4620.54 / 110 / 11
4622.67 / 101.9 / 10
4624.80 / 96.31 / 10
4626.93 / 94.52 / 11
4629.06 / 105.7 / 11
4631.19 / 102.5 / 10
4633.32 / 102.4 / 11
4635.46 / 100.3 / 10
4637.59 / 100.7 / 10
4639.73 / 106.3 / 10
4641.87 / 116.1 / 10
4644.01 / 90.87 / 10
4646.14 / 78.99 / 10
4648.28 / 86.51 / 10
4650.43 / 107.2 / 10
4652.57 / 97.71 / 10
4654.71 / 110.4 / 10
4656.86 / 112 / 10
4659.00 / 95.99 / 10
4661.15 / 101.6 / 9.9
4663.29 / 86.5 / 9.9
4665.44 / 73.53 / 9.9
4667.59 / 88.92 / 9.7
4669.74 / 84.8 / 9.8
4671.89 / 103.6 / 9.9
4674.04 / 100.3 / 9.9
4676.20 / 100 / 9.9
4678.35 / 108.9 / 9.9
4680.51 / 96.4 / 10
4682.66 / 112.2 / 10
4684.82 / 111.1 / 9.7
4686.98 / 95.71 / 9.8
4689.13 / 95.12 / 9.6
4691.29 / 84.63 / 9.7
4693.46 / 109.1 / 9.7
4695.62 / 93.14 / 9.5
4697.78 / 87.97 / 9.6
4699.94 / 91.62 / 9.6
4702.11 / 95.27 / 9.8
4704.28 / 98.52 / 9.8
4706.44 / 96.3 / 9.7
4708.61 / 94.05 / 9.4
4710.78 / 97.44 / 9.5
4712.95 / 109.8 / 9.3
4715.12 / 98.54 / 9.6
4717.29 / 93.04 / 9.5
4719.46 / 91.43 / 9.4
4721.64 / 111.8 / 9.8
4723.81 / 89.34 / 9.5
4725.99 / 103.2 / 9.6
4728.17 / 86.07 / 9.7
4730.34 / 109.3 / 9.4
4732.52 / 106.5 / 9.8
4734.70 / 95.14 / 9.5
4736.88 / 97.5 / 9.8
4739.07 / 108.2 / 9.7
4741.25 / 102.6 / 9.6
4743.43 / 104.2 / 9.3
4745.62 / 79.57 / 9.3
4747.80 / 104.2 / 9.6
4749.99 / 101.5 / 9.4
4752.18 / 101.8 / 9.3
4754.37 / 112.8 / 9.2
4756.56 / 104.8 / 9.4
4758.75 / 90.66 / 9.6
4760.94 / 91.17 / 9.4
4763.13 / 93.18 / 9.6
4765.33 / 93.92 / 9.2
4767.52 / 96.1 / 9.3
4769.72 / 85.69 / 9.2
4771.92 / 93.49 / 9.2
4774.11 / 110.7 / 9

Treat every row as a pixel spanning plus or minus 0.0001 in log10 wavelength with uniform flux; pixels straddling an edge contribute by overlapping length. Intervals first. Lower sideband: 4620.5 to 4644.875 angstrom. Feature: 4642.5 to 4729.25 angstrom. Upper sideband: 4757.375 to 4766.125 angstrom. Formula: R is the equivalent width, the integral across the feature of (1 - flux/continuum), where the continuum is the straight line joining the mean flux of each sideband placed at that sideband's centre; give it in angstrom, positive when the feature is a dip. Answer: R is 1.12 angstrom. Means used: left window 102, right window 92.6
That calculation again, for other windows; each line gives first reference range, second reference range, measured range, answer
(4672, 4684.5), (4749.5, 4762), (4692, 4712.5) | 1.3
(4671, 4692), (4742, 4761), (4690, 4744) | 1.1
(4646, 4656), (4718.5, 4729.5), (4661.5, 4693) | 0.4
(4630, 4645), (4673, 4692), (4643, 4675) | 2.3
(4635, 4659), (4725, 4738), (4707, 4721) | 0.3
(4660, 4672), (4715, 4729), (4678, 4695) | -1.8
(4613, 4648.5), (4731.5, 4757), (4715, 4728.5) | 0.6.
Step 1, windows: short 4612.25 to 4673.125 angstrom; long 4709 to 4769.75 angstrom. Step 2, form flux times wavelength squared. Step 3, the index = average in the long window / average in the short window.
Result 1.04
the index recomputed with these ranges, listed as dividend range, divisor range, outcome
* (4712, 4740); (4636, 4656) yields 1.04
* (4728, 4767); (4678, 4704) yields 1.04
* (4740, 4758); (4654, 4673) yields 1.11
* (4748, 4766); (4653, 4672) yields 1.09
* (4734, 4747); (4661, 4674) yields 1.13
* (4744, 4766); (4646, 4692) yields 1.04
